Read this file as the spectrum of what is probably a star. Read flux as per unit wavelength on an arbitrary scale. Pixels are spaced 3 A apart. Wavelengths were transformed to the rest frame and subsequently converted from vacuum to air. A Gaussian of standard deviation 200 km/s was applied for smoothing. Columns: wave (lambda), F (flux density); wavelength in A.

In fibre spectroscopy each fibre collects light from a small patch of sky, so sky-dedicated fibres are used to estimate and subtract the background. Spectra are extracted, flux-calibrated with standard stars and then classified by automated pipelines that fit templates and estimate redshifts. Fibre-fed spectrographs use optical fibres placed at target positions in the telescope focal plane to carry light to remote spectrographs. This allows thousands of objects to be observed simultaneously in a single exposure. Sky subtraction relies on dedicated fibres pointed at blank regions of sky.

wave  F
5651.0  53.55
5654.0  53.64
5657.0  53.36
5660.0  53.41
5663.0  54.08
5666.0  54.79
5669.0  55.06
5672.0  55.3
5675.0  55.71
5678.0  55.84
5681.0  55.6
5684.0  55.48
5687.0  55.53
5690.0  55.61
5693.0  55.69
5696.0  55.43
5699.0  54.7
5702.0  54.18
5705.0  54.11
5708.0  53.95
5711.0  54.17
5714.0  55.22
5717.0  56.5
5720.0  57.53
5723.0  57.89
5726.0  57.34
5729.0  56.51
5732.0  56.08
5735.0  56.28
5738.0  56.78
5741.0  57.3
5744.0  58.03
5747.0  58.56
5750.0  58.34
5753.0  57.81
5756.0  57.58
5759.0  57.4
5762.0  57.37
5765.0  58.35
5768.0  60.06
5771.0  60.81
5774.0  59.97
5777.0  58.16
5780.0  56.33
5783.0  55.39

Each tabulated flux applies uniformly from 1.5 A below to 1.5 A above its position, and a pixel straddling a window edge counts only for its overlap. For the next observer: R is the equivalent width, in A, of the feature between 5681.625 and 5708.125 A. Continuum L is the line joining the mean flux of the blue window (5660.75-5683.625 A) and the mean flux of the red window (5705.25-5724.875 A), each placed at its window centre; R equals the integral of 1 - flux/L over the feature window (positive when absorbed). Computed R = 0.22 A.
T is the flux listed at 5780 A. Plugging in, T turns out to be 56.33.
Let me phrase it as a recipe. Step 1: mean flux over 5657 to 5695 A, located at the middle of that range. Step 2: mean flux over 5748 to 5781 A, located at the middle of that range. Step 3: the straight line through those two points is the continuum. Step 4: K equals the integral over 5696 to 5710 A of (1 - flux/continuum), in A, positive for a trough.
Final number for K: 0.4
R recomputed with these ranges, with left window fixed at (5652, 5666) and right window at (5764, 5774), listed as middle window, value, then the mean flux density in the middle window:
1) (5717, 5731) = 0.04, 57.2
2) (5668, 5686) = -0.25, 55.5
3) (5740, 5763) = 0.41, 57.8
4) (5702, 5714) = 0.47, 54.2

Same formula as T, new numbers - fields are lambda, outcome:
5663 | 54.08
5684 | 55.48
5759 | 57.4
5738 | 56.78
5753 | 57.81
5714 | 55.22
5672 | 55.3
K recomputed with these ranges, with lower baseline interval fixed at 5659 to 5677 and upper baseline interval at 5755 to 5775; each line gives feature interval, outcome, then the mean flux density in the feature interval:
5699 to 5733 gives 0.63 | 55.7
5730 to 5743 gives 0.22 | 56.7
